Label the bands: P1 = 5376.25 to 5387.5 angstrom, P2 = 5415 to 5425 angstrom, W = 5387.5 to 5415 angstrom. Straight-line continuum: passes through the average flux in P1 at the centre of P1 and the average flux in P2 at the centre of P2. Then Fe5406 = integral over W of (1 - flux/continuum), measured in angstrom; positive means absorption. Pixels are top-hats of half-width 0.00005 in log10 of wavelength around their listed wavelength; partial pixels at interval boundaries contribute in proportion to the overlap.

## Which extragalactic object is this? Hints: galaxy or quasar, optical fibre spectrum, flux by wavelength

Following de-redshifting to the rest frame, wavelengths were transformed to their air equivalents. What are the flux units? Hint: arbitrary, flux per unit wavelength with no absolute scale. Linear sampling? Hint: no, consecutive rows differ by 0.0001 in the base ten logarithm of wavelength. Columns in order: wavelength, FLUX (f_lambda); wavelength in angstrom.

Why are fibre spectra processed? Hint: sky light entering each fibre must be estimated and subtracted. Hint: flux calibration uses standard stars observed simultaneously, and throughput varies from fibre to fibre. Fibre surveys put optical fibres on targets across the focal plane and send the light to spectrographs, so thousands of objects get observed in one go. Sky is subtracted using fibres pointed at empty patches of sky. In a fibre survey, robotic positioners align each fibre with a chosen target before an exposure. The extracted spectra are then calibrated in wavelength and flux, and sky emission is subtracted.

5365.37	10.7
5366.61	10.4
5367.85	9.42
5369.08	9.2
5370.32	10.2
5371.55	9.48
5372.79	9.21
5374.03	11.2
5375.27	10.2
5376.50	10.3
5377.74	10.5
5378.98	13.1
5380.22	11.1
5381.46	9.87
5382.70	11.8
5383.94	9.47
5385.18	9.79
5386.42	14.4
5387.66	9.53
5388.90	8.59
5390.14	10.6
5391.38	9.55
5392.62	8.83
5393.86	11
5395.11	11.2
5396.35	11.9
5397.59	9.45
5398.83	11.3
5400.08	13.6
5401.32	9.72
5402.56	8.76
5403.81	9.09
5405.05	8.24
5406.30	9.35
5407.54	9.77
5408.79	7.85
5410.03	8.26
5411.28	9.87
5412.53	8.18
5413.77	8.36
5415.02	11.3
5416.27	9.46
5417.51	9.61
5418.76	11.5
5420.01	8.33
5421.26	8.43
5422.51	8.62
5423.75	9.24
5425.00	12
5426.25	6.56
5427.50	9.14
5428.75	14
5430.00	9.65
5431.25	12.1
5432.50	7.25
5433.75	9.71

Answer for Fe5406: 1.7 angstrom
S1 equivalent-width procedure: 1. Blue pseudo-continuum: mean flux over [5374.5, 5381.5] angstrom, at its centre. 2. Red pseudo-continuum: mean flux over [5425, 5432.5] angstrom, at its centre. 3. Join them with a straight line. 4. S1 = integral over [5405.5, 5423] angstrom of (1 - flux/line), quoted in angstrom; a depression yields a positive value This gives 2.0 angstrom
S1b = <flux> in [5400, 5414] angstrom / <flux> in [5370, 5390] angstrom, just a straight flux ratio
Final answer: 0.9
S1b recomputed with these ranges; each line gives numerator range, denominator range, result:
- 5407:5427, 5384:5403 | 0.87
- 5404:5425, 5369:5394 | 0.89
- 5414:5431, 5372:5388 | 0.91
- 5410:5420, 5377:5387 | 0.85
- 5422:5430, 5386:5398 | 0.95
